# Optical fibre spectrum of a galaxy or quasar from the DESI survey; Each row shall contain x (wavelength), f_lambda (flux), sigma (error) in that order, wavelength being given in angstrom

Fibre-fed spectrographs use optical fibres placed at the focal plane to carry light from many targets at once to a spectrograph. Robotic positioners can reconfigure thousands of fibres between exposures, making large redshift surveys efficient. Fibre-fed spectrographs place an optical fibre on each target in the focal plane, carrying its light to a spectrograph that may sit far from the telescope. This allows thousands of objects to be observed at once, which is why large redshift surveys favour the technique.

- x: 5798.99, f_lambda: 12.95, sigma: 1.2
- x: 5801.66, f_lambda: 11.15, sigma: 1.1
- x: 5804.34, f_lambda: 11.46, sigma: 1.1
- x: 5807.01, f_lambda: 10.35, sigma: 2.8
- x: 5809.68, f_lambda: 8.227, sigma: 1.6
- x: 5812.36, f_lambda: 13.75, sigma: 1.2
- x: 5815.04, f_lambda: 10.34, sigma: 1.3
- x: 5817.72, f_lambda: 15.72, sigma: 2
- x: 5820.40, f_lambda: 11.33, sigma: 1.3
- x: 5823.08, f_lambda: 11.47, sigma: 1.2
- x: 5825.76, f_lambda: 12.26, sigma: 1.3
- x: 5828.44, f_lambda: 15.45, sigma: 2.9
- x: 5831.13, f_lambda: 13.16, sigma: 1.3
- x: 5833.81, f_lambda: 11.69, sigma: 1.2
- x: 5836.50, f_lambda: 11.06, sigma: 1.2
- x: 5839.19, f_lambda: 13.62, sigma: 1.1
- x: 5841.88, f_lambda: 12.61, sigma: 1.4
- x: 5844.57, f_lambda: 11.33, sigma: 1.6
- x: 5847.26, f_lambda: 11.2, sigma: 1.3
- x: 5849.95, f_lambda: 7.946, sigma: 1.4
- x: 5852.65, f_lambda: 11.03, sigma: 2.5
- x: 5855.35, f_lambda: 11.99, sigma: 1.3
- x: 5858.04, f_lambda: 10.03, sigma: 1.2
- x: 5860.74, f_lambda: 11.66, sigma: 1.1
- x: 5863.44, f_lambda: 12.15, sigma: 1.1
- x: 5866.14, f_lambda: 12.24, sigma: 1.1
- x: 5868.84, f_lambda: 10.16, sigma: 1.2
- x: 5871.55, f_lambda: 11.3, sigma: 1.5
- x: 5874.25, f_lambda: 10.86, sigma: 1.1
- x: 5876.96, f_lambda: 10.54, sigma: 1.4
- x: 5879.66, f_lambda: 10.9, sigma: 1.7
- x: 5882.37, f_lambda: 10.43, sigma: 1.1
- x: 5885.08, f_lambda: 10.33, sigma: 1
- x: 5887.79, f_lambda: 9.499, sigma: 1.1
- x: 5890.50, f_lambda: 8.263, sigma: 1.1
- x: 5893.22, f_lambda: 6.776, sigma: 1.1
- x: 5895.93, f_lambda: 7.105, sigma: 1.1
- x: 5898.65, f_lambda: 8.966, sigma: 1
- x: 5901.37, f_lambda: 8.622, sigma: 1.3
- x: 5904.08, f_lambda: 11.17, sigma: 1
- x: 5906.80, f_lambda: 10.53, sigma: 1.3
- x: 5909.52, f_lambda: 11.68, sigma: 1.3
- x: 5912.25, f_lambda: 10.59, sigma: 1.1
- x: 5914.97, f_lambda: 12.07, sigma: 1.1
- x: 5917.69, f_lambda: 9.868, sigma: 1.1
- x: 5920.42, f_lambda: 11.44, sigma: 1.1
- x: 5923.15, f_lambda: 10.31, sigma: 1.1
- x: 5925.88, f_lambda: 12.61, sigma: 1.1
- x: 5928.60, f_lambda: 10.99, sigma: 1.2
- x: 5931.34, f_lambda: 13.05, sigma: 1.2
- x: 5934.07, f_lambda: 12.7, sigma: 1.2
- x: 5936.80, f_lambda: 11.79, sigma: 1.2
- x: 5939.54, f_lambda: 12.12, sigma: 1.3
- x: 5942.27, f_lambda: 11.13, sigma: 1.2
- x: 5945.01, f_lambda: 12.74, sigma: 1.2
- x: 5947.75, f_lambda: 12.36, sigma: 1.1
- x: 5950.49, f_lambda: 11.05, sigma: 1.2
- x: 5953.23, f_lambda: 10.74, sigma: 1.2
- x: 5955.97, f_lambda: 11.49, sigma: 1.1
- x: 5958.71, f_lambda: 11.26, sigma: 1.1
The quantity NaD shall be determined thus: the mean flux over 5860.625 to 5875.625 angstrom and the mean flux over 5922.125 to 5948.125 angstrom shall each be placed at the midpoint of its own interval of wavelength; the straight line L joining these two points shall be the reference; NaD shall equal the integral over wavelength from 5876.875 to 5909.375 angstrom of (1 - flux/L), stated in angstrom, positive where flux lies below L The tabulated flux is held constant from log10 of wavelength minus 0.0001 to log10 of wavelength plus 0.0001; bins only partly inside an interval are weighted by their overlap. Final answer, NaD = 6.0 angstrom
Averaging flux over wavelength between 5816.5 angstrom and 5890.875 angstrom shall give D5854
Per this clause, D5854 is 11.5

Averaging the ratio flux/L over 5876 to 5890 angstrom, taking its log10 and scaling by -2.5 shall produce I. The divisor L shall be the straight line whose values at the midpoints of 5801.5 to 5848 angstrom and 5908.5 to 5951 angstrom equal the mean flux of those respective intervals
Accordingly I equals 0.160 mag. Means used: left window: 12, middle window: 10.2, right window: 11.7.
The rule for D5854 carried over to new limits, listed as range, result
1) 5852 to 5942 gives 10.7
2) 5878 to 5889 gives 10.3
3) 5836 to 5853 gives 11.3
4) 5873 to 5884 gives 10.7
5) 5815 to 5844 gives 12.7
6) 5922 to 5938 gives 11.9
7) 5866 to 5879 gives 10.9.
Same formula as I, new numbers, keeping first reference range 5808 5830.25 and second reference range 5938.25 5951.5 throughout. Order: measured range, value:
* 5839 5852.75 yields 0.10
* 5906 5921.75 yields 0.09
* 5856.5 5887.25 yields 0.11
